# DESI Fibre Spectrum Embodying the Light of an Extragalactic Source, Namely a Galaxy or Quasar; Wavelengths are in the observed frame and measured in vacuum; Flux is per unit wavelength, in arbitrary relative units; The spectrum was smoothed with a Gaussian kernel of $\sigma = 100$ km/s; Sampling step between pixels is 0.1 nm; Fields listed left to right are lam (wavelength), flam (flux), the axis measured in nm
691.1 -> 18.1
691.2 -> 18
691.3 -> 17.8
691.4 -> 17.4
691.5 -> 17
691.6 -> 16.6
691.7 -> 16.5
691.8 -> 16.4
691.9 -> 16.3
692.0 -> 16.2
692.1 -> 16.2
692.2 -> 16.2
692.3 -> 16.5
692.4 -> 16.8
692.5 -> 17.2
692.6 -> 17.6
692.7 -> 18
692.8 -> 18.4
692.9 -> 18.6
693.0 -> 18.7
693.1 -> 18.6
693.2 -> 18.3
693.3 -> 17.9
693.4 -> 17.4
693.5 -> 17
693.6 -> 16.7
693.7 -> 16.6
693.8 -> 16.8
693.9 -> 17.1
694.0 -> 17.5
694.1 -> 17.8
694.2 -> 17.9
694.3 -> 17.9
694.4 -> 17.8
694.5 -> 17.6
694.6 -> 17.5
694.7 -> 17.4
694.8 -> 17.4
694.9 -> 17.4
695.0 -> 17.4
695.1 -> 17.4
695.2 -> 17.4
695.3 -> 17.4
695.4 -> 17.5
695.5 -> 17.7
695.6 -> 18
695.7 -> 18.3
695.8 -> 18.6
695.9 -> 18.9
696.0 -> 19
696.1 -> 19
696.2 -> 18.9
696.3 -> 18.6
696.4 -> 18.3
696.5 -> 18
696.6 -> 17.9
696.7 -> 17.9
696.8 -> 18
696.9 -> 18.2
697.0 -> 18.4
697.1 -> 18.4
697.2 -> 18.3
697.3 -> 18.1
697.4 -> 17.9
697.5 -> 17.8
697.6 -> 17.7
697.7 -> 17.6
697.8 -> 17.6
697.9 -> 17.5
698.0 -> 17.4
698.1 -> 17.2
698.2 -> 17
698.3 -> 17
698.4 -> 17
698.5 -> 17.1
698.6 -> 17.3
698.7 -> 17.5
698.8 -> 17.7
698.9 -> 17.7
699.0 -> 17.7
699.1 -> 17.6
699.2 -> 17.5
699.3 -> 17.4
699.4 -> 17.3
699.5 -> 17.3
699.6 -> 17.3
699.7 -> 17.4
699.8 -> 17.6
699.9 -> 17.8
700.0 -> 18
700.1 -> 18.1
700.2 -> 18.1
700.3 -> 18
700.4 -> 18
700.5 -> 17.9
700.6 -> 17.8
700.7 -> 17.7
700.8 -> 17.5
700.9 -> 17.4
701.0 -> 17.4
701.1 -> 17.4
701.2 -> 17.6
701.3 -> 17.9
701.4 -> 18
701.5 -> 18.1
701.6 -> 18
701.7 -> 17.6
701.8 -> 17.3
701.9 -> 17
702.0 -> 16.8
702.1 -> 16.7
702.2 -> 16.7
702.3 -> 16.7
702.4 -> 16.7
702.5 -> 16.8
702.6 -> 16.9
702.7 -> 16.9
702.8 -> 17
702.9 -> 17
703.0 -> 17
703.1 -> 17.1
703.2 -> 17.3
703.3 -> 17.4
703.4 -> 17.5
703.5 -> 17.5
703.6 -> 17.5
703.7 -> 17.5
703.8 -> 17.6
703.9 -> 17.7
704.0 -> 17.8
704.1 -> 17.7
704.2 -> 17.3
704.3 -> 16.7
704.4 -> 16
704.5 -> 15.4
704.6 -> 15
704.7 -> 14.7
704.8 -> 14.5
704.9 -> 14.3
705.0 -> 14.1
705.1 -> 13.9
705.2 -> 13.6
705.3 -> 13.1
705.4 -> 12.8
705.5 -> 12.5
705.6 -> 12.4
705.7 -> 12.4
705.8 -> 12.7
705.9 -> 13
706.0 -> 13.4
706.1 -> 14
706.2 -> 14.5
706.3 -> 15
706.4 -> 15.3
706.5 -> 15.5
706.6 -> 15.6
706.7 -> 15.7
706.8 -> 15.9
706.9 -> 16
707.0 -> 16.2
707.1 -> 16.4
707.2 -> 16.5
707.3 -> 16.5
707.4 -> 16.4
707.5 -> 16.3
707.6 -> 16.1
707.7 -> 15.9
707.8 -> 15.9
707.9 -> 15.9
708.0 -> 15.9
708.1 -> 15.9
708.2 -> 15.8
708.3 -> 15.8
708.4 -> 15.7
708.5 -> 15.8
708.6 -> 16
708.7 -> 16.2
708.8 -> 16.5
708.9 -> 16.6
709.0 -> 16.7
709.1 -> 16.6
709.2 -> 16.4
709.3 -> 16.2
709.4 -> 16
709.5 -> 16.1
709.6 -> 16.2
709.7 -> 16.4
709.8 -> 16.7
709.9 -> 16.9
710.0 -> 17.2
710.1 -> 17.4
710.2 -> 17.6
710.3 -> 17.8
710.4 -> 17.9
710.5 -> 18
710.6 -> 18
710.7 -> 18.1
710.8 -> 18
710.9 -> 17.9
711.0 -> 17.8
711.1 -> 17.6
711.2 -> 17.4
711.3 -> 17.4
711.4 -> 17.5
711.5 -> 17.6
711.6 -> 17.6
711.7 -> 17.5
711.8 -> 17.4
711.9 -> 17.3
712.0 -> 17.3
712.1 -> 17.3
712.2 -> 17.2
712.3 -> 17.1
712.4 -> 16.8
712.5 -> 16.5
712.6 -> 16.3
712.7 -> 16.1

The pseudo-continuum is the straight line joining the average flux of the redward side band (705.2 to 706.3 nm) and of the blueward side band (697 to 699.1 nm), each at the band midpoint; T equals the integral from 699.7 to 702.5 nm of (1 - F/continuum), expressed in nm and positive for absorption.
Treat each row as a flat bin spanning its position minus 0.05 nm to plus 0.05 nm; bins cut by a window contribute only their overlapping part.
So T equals -0.30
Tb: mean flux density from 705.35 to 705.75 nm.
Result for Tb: 12.5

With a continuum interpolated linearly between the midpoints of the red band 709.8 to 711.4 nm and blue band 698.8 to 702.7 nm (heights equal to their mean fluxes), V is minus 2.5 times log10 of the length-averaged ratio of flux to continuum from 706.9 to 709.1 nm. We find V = 0.09 mag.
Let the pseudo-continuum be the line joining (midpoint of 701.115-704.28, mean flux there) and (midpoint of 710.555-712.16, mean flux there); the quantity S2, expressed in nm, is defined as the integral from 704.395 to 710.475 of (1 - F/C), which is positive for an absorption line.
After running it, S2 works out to 0.683 nm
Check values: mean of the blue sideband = 17.3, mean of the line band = 15.5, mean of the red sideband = 17.6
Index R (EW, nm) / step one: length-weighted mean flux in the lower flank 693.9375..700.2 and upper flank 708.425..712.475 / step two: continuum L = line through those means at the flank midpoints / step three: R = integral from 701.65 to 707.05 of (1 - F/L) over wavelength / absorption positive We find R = 0.51 nm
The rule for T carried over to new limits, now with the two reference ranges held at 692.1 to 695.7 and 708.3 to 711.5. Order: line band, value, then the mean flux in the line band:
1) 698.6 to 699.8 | -0.01 nm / 17.5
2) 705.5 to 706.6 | 0.21 nm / 13.8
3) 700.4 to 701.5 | -0.03 nm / 17.7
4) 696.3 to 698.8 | -0.05 nm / 17.7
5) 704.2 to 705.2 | 0.13 nm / 15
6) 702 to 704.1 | 0.00 nm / 17.2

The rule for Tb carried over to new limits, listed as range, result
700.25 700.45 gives 18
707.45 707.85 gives 16.1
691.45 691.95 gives 16.6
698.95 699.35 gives 17.6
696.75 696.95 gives 18.1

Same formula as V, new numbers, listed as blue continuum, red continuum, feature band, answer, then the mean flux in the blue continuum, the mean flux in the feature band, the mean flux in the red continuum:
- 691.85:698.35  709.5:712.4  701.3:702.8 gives 0.024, 17.7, 17.2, 17.4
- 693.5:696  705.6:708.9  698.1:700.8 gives -0.049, 17.6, 17.6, 15.4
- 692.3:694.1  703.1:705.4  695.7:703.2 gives -0.059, 17.6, 17.6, 16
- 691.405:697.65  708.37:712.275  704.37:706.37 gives 0.238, 17.7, 13.9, 17.1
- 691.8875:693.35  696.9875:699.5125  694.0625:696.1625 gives -0.023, 17.5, 17.9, 17.6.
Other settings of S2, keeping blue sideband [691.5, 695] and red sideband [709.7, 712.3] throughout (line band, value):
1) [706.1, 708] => 0.18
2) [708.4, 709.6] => 0.08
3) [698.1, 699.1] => 0.00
